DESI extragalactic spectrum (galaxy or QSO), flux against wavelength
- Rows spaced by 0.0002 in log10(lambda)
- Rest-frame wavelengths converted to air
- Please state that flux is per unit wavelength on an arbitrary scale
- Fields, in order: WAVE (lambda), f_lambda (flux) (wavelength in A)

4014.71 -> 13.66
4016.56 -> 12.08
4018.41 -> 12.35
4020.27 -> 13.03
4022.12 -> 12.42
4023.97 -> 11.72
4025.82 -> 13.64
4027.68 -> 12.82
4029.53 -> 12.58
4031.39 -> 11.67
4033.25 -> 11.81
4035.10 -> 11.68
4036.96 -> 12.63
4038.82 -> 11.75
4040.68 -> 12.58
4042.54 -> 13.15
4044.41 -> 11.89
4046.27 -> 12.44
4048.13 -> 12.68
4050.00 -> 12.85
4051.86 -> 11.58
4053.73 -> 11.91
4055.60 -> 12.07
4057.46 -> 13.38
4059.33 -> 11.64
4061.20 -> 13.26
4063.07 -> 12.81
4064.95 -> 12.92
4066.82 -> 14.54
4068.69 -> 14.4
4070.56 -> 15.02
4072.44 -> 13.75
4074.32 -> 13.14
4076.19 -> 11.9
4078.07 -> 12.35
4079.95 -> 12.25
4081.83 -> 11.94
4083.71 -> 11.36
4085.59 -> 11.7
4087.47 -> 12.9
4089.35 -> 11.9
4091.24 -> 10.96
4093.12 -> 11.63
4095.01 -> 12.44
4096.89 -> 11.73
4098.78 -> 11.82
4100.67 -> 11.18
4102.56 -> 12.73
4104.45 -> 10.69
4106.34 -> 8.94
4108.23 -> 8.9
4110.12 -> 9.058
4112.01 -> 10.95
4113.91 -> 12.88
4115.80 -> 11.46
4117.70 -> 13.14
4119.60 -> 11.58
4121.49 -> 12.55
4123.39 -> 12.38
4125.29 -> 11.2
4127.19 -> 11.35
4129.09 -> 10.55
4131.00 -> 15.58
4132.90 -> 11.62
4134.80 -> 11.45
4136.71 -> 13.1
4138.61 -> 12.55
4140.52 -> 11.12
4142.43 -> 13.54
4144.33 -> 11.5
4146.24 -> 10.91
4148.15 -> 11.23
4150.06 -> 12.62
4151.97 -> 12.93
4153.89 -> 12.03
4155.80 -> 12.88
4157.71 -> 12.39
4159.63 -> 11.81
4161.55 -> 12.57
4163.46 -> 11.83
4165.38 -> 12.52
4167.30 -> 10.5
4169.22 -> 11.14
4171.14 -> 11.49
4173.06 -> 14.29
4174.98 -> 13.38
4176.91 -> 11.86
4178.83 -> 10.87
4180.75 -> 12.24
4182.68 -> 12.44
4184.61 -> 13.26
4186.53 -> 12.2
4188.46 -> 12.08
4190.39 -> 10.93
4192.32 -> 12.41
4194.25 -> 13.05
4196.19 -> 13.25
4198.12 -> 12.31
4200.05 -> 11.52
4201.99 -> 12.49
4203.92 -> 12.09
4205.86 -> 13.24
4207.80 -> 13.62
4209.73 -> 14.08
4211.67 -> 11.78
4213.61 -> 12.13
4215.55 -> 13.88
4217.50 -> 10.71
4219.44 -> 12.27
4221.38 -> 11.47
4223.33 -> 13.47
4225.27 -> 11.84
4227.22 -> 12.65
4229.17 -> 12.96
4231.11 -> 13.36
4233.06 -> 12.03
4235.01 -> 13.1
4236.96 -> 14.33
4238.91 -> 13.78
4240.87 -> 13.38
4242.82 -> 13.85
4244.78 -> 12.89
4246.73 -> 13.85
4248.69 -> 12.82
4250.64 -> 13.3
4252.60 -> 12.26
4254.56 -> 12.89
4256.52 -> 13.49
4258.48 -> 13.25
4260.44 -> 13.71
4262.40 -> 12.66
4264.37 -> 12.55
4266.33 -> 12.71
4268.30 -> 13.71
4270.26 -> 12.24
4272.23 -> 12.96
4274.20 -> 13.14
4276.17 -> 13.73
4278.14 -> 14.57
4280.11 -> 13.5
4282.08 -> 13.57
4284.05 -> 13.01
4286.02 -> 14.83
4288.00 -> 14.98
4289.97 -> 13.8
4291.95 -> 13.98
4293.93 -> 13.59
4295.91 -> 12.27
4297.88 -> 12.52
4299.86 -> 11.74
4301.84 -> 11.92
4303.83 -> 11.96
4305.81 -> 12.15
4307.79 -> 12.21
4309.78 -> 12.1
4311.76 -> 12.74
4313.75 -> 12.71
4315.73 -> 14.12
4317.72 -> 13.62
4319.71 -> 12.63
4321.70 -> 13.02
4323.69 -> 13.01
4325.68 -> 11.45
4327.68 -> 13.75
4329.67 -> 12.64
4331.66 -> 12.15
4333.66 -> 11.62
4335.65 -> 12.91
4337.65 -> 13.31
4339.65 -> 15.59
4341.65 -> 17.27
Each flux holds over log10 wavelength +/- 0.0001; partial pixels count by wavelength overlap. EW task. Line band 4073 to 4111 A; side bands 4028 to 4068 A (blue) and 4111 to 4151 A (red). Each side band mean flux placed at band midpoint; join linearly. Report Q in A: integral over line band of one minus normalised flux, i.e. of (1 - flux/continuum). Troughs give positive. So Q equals 2.4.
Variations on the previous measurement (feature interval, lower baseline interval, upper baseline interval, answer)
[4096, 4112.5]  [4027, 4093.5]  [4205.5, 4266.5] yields 2.56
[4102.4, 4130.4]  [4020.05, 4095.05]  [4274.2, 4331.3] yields 3.12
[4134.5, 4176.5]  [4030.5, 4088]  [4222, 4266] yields 2.18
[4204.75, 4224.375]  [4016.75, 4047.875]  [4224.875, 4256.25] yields 0.55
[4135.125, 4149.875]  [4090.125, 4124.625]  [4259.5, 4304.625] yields -0.31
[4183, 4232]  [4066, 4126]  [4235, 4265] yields 1.48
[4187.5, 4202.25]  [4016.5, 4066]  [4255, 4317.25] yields 0.70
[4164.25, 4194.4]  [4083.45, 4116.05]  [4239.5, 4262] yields 0.43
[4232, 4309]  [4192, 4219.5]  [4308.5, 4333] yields -2.68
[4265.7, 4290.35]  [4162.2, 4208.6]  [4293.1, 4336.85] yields -2.18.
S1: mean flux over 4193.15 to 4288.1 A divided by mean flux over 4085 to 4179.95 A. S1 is 1.10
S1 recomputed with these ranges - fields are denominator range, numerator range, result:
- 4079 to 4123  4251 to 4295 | 1.16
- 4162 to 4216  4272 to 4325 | 1.06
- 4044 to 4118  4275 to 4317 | 1.08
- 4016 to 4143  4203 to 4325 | 1.07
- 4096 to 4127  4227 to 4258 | 1.17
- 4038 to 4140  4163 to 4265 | 1.04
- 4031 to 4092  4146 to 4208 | 0.98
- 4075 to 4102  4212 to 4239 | 1.06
